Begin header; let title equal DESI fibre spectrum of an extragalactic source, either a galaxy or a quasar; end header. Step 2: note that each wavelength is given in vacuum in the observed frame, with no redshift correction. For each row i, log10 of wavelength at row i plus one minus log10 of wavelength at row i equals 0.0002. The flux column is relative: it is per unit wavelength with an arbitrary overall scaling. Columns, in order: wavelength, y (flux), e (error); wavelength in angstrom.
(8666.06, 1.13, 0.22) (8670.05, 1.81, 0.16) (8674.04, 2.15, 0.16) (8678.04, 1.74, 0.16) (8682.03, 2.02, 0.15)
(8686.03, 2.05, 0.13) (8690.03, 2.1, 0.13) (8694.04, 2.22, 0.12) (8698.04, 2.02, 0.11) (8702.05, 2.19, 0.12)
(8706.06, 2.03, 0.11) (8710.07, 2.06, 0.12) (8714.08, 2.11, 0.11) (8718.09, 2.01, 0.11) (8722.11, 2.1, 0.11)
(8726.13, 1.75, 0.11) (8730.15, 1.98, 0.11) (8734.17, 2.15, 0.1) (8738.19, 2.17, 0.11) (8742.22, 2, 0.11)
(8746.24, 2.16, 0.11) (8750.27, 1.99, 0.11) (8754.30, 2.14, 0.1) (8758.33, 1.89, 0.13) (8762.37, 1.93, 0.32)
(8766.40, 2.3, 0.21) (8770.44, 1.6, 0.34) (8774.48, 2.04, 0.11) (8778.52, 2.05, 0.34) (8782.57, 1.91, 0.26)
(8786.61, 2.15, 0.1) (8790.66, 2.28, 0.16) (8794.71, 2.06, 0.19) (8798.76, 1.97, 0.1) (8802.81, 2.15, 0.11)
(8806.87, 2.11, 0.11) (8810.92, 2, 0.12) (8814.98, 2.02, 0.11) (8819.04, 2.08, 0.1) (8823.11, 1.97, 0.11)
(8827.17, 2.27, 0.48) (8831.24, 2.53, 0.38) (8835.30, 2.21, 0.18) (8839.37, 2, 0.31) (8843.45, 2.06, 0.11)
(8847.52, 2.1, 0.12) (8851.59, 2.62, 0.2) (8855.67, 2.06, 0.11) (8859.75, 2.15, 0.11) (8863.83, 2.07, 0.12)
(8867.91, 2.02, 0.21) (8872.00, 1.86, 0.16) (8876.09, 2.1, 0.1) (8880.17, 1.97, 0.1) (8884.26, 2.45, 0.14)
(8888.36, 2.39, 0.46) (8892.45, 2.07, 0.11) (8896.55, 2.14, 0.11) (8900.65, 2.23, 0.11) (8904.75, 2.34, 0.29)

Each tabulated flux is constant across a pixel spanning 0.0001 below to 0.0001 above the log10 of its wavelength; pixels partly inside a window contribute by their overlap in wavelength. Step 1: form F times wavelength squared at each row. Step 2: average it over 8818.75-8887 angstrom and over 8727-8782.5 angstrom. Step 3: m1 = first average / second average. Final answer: 1.1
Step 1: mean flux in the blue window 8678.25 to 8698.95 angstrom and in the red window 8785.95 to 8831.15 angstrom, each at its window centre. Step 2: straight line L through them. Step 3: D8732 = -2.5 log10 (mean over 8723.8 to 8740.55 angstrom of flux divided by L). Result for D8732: 0.034 mag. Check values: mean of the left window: 2.06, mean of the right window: 2.11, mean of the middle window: 2.01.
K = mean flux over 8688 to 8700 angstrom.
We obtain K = 2.11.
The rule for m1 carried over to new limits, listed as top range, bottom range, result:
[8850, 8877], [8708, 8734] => 1.09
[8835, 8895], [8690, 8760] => 1.07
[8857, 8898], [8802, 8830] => 1.03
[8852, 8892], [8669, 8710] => 1.09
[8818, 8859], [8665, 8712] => 1.15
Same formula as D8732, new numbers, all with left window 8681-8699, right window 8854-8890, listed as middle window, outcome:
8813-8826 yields 0.04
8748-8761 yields 0.05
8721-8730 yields 0.10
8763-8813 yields 0.03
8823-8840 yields -0.06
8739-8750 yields 0.01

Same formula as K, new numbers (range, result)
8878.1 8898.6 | 2.2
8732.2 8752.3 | 2.09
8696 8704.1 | 2.11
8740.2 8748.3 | 2.08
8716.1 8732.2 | 1.96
